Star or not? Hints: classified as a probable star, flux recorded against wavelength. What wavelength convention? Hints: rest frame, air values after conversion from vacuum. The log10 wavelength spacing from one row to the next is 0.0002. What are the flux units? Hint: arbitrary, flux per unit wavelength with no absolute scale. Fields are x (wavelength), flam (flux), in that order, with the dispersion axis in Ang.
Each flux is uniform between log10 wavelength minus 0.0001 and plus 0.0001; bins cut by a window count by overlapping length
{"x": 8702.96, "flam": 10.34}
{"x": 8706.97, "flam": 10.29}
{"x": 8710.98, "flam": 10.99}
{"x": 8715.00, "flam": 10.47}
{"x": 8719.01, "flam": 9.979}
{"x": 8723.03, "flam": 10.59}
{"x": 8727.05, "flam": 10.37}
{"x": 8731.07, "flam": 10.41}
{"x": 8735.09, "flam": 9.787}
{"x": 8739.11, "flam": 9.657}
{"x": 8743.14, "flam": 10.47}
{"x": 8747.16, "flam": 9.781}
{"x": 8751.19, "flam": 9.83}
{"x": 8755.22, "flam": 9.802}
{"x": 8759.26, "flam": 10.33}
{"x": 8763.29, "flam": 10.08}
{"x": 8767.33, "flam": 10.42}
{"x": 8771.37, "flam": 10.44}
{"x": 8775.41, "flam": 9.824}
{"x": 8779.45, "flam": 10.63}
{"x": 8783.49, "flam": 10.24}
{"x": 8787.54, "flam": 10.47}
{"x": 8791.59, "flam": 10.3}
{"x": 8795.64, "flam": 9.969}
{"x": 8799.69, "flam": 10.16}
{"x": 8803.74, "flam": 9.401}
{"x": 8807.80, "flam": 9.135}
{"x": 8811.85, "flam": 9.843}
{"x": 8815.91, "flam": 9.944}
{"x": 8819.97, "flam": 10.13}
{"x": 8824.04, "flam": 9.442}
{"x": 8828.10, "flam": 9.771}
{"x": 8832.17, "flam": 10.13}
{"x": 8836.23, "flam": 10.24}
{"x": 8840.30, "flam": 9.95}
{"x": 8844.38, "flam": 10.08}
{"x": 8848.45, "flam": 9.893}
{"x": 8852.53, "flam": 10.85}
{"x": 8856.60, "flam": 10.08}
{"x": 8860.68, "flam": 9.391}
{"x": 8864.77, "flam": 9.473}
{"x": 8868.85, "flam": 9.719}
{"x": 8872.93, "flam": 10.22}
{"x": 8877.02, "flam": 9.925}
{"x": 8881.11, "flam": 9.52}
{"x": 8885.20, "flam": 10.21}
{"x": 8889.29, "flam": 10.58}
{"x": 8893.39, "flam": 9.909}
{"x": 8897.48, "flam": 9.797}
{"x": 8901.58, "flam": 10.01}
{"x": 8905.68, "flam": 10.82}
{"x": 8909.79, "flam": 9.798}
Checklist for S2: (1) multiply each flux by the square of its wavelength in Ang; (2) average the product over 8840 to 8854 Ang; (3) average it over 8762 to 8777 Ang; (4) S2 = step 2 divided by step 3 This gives 1.02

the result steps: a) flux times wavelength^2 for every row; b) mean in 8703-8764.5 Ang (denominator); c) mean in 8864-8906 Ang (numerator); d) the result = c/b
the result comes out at 1.02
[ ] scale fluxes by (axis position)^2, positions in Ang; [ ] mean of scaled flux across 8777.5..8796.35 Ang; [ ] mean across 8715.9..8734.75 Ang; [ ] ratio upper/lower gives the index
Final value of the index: 1.02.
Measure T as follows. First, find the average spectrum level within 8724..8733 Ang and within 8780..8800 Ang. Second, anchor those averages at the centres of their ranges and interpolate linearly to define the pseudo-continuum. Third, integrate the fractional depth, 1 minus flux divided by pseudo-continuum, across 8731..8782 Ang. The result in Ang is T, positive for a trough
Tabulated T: 1.2 Ang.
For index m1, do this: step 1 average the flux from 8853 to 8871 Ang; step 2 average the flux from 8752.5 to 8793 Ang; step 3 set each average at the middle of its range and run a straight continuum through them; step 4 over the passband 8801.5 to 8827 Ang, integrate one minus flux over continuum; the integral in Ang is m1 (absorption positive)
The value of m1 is 0.93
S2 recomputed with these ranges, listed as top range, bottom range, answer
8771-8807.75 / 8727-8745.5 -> 1.01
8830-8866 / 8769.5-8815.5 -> 1.01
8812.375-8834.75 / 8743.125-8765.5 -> 1.00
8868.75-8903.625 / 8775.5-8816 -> 1.02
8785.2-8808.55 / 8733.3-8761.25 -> 1.01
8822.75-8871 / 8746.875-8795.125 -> 0.99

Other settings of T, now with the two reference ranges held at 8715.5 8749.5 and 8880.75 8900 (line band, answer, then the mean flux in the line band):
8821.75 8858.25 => 0.1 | 10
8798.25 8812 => 0.7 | 9.59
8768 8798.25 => -0.5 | 10.3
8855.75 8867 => 0.5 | 9.6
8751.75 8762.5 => 0.1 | 10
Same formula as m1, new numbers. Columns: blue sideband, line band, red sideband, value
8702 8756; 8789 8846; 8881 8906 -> 1.5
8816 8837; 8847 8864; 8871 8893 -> 0.0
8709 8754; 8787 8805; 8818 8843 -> 0.0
